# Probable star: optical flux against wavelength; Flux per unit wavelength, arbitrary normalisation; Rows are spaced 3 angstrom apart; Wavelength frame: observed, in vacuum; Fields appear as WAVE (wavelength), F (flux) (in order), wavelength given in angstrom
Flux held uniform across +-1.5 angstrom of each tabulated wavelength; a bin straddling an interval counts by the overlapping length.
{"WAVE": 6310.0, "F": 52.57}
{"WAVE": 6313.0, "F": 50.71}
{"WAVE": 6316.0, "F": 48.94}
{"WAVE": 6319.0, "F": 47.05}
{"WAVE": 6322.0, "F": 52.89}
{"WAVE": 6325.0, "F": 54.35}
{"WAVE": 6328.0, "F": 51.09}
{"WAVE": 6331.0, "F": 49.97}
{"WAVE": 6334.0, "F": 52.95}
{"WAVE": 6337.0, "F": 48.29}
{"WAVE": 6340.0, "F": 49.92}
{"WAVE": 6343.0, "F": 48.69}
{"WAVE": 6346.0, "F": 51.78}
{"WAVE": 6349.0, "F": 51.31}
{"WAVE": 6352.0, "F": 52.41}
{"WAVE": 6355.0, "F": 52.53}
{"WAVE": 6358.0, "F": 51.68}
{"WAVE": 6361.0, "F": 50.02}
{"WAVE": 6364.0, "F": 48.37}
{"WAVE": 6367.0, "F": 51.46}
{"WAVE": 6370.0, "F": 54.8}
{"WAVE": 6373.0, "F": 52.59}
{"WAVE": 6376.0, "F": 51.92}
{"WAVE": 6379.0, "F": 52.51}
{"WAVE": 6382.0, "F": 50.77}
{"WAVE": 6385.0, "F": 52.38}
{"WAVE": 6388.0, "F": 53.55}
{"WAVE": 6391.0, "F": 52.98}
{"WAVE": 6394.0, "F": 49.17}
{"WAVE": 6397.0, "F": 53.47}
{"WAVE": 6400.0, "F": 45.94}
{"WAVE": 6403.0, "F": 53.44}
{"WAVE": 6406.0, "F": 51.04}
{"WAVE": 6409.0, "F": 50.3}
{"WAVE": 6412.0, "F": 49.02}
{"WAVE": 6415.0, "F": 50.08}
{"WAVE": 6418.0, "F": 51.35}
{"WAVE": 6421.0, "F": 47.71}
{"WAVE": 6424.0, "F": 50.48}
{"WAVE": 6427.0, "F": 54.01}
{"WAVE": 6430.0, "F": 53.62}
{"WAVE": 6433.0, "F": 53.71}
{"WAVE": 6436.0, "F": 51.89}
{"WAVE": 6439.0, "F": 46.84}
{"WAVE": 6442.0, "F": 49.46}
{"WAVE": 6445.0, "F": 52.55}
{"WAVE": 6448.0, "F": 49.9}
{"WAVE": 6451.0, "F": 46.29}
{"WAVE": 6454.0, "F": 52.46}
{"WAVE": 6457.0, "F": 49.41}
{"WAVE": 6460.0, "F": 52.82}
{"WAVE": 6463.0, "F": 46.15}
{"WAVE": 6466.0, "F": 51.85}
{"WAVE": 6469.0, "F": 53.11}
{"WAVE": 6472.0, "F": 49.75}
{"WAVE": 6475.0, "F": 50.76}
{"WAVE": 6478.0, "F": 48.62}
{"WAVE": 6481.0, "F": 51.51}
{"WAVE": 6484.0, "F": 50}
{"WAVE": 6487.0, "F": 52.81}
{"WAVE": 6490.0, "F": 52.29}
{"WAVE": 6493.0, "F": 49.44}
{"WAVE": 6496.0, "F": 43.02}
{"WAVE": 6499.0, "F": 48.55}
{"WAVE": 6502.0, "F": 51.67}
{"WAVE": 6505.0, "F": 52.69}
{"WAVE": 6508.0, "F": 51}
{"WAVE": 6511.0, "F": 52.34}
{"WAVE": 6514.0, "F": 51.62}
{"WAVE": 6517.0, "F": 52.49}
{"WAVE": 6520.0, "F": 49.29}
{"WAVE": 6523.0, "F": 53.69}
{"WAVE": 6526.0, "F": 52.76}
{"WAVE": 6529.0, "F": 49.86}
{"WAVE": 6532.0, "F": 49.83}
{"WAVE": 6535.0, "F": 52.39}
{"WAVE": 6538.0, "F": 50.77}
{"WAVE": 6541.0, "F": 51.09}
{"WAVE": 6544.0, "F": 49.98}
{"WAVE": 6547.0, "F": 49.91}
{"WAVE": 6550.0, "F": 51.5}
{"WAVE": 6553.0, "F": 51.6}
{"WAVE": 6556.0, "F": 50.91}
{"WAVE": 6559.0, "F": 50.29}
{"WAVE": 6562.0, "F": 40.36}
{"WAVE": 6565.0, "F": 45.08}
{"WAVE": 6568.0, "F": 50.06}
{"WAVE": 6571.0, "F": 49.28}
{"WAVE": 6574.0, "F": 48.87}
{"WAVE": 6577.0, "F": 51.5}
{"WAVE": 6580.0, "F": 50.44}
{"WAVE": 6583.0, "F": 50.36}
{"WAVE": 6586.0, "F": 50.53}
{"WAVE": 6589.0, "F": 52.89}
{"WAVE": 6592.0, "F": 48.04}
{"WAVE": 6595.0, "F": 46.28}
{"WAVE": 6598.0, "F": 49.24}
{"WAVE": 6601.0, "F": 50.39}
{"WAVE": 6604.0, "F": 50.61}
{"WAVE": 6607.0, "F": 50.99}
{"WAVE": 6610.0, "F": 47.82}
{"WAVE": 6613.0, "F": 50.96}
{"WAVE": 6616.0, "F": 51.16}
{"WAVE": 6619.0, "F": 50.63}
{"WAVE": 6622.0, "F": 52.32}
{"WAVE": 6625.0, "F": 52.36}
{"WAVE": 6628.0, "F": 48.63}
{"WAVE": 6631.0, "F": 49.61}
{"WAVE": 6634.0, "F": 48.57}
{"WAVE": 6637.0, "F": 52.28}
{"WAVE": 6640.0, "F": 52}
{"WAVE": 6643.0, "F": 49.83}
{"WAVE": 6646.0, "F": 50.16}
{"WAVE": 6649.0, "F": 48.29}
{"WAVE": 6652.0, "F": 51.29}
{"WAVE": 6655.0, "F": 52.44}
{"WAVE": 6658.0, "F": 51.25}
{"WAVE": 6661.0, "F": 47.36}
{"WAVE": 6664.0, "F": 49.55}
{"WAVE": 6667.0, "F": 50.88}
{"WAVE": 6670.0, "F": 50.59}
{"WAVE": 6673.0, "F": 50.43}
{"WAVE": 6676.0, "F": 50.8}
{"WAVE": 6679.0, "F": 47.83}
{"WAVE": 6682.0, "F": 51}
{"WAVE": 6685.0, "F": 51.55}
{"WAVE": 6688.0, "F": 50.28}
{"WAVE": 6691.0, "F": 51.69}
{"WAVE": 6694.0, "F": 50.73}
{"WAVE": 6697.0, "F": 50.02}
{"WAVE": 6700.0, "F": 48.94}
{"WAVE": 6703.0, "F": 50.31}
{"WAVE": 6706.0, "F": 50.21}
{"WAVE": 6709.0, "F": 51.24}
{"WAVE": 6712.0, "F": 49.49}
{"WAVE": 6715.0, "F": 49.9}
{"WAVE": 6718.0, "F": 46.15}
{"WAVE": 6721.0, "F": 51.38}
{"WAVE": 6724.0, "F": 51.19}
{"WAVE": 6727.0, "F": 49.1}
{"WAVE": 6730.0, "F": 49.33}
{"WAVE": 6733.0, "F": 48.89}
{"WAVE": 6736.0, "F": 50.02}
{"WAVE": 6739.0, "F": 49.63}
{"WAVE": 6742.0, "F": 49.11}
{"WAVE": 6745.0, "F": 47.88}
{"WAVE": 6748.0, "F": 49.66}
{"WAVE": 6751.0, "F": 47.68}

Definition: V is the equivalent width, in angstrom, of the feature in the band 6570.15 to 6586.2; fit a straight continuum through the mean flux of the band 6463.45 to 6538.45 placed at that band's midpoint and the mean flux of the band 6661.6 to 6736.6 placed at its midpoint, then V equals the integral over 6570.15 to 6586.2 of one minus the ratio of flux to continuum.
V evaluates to 0.1 angstrom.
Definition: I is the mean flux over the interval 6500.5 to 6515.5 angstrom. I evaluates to 51.9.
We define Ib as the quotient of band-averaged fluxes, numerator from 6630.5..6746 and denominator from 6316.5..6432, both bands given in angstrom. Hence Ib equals 1.0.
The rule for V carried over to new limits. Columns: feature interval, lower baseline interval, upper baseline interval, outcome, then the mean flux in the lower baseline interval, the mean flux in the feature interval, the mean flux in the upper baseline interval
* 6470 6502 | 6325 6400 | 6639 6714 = 0.72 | 51.4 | 49.8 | 50.3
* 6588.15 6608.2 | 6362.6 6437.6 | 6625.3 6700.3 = 0.37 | 51.5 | 49.7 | 50.3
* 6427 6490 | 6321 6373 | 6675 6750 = 0.11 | 51.3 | 50.8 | 49.8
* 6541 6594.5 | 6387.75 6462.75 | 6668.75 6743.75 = 0.92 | 50.7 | 49.5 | 50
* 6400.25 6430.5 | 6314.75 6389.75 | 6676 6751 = 0.14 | 51.3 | 50.8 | 49.8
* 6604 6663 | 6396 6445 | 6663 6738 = -0.21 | 50.8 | 50.4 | 50.1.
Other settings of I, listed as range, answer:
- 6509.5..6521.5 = 51.4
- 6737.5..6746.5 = 48.9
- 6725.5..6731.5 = 49.2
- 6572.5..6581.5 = 50.3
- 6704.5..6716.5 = 50.2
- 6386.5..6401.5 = 51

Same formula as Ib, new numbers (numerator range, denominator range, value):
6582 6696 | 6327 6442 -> 0.98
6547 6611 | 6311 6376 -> 0.97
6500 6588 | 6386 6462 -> 0.99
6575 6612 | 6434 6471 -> 0.99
